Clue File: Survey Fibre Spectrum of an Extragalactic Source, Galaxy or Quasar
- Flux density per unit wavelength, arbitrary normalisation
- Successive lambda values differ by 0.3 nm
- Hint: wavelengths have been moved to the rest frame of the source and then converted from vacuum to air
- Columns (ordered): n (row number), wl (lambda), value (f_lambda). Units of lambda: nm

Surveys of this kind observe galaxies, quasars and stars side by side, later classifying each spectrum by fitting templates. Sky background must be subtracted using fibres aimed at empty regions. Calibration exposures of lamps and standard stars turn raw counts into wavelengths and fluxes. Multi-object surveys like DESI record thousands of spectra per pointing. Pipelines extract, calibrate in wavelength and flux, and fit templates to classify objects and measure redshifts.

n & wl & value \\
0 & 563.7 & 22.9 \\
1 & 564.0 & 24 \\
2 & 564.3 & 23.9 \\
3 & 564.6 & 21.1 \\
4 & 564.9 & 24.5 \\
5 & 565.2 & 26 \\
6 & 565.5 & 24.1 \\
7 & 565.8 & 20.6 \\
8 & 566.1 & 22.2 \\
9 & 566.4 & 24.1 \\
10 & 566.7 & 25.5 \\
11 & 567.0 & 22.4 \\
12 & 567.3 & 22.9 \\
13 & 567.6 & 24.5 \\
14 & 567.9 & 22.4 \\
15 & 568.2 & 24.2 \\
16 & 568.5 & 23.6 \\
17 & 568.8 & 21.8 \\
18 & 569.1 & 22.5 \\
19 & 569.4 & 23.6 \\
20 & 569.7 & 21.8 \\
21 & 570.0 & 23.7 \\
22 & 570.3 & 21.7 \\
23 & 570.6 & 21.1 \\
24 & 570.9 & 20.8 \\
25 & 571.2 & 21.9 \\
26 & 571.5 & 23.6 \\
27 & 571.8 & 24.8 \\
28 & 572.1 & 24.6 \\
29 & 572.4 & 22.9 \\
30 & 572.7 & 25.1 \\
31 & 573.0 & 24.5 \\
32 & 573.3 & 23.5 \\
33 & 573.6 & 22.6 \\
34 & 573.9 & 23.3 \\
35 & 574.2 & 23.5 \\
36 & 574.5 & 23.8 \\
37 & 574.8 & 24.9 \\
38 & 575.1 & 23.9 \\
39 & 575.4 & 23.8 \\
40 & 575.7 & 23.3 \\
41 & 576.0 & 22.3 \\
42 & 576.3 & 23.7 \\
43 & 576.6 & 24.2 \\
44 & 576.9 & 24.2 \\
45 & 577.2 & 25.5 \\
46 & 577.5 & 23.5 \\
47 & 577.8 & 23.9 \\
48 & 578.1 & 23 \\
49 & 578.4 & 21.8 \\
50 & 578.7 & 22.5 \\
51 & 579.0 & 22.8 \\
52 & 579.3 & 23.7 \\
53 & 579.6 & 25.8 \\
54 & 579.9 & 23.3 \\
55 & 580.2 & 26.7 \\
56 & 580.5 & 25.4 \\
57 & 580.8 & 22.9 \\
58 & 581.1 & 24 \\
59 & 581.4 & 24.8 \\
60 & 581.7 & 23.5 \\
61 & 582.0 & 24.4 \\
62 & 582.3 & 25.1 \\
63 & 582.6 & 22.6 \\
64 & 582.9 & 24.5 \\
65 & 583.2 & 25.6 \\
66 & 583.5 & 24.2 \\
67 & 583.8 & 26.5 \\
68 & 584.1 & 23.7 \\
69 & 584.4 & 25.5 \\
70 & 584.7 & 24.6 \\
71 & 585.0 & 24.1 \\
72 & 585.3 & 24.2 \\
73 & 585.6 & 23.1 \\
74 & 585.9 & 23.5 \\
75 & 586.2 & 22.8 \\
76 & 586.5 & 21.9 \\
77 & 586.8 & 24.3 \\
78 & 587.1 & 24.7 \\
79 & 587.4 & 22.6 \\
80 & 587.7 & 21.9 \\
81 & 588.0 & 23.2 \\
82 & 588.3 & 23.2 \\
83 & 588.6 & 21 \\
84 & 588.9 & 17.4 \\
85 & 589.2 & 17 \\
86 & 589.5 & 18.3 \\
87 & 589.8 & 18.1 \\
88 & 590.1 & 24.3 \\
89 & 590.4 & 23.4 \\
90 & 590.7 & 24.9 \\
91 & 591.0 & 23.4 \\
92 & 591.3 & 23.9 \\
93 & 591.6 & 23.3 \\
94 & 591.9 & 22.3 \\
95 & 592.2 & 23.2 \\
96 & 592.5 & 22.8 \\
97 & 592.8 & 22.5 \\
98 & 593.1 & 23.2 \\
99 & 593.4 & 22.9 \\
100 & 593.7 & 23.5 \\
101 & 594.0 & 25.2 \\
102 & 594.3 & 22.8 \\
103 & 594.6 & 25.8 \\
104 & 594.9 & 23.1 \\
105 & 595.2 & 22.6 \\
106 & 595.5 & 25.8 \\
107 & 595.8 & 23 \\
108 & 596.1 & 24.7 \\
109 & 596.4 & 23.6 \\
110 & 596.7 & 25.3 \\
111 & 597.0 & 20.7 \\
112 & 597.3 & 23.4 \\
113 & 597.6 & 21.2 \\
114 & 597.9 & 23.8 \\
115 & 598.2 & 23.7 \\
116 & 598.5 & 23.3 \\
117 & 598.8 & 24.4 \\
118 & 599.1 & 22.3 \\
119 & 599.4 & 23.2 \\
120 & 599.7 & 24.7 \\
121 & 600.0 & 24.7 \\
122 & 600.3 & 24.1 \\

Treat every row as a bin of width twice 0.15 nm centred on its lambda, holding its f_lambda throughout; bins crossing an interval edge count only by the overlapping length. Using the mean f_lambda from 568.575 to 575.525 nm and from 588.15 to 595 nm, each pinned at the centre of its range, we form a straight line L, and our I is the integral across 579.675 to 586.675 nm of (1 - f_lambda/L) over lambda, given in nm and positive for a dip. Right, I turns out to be -0.455 nm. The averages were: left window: 23.2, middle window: 24.2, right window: 22.4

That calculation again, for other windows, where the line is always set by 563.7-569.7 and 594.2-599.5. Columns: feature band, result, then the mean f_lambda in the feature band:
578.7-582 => -0.12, 24.2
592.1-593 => 0.02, 22.8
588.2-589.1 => 0.12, 20.2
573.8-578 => -0.08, 23.8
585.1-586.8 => 0.01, 23.2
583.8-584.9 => -0.07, 24.8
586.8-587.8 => 0.01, 23.3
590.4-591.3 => -0.02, 24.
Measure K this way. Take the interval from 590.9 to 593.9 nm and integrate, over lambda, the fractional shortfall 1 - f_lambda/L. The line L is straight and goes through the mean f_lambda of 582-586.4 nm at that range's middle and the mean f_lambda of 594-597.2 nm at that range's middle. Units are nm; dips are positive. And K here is 0.101 nm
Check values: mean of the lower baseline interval 24.3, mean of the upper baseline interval 23.8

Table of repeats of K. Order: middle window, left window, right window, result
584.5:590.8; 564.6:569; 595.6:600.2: 0.31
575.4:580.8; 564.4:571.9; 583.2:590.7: -0.23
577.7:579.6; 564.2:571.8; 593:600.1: 0.01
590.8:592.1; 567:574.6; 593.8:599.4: 0.01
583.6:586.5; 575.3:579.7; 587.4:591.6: -0.23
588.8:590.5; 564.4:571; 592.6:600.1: 0.27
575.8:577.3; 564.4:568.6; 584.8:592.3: -0.06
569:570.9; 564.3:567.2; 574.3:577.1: 0.11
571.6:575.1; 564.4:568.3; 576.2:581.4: -0.03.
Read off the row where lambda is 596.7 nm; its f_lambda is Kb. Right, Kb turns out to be 25.3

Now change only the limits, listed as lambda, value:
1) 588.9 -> 17.4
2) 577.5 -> 23.5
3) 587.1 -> 24.7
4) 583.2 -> 25.6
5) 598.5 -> 23.3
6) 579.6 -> 25.8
